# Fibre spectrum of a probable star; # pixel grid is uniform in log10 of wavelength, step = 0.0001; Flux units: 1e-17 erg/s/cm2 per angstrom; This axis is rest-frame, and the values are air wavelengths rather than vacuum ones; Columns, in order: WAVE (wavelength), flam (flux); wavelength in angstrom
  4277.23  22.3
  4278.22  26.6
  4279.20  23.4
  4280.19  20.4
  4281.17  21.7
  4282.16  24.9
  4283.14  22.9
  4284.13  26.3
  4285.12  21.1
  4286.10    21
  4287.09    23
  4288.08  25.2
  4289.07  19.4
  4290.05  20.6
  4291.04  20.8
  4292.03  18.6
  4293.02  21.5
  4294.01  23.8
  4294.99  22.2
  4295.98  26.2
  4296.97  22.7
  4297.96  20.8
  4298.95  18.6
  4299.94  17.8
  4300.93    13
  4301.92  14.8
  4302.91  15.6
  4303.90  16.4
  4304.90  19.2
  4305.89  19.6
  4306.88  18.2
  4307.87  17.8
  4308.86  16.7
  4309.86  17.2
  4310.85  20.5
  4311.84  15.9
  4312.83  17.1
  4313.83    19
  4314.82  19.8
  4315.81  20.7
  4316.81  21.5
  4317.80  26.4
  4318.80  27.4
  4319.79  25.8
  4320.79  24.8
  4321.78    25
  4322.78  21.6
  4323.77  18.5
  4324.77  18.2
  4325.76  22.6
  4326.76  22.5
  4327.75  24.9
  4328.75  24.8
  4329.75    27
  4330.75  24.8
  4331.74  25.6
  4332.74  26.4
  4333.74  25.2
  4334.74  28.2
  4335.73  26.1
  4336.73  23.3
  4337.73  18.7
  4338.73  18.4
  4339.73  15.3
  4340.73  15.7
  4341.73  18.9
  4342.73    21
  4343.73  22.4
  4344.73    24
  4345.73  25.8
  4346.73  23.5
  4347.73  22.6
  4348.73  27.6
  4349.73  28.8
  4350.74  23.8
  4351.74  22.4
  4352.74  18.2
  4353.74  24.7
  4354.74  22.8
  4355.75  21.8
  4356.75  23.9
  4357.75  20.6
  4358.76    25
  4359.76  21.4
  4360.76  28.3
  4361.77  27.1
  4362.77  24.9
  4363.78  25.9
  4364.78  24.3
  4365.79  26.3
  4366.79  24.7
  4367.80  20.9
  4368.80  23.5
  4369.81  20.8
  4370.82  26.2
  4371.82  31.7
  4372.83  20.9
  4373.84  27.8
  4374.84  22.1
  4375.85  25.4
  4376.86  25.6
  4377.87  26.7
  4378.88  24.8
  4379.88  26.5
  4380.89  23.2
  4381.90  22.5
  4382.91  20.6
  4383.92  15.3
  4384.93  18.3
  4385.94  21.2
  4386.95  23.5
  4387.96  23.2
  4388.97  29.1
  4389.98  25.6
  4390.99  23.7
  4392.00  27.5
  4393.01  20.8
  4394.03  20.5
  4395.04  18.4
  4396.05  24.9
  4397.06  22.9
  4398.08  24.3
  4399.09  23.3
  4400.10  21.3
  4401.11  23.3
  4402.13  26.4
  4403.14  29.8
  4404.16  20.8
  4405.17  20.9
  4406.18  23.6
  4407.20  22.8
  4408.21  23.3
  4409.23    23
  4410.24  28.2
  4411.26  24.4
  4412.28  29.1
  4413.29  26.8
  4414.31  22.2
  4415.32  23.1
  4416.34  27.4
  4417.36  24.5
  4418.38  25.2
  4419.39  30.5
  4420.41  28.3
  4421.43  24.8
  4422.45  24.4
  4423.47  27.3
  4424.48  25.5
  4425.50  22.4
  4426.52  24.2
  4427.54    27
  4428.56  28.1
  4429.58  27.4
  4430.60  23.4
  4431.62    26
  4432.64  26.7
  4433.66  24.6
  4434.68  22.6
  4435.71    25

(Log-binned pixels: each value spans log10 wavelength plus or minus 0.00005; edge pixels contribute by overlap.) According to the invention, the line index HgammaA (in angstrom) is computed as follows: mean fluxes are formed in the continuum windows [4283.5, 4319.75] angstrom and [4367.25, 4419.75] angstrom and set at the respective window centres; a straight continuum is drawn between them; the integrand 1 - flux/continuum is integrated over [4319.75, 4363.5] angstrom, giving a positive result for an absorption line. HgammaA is -2.72 angstrom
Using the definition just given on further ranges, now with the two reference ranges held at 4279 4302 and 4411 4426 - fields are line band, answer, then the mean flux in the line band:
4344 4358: -0.1 angstrom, 23.6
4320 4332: -0.4 angstrom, 23.4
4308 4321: 0.8 angstrom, 20.8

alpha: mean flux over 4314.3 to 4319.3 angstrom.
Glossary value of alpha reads 23.2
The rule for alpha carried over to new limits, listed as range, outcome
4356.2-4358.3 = 22.3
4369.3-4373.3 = 24.9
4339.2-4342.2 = 16.6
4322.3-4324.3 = 20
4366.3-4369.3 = 23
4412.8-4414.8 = 24.5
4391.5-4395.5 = 21.8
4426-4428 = 25.5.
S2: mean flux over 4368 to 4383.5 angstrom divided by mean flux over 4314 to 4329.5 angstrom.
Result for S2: 1.06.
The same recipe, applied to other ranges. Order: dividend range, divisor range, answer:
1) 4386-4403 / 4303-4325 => 1.17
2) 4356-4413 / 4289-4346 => 1.13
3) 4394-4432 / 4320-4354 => 1.08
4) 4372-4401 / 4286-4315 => 1.20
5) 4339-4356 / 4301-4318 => 1.21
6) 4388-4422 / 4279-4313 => 1.22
